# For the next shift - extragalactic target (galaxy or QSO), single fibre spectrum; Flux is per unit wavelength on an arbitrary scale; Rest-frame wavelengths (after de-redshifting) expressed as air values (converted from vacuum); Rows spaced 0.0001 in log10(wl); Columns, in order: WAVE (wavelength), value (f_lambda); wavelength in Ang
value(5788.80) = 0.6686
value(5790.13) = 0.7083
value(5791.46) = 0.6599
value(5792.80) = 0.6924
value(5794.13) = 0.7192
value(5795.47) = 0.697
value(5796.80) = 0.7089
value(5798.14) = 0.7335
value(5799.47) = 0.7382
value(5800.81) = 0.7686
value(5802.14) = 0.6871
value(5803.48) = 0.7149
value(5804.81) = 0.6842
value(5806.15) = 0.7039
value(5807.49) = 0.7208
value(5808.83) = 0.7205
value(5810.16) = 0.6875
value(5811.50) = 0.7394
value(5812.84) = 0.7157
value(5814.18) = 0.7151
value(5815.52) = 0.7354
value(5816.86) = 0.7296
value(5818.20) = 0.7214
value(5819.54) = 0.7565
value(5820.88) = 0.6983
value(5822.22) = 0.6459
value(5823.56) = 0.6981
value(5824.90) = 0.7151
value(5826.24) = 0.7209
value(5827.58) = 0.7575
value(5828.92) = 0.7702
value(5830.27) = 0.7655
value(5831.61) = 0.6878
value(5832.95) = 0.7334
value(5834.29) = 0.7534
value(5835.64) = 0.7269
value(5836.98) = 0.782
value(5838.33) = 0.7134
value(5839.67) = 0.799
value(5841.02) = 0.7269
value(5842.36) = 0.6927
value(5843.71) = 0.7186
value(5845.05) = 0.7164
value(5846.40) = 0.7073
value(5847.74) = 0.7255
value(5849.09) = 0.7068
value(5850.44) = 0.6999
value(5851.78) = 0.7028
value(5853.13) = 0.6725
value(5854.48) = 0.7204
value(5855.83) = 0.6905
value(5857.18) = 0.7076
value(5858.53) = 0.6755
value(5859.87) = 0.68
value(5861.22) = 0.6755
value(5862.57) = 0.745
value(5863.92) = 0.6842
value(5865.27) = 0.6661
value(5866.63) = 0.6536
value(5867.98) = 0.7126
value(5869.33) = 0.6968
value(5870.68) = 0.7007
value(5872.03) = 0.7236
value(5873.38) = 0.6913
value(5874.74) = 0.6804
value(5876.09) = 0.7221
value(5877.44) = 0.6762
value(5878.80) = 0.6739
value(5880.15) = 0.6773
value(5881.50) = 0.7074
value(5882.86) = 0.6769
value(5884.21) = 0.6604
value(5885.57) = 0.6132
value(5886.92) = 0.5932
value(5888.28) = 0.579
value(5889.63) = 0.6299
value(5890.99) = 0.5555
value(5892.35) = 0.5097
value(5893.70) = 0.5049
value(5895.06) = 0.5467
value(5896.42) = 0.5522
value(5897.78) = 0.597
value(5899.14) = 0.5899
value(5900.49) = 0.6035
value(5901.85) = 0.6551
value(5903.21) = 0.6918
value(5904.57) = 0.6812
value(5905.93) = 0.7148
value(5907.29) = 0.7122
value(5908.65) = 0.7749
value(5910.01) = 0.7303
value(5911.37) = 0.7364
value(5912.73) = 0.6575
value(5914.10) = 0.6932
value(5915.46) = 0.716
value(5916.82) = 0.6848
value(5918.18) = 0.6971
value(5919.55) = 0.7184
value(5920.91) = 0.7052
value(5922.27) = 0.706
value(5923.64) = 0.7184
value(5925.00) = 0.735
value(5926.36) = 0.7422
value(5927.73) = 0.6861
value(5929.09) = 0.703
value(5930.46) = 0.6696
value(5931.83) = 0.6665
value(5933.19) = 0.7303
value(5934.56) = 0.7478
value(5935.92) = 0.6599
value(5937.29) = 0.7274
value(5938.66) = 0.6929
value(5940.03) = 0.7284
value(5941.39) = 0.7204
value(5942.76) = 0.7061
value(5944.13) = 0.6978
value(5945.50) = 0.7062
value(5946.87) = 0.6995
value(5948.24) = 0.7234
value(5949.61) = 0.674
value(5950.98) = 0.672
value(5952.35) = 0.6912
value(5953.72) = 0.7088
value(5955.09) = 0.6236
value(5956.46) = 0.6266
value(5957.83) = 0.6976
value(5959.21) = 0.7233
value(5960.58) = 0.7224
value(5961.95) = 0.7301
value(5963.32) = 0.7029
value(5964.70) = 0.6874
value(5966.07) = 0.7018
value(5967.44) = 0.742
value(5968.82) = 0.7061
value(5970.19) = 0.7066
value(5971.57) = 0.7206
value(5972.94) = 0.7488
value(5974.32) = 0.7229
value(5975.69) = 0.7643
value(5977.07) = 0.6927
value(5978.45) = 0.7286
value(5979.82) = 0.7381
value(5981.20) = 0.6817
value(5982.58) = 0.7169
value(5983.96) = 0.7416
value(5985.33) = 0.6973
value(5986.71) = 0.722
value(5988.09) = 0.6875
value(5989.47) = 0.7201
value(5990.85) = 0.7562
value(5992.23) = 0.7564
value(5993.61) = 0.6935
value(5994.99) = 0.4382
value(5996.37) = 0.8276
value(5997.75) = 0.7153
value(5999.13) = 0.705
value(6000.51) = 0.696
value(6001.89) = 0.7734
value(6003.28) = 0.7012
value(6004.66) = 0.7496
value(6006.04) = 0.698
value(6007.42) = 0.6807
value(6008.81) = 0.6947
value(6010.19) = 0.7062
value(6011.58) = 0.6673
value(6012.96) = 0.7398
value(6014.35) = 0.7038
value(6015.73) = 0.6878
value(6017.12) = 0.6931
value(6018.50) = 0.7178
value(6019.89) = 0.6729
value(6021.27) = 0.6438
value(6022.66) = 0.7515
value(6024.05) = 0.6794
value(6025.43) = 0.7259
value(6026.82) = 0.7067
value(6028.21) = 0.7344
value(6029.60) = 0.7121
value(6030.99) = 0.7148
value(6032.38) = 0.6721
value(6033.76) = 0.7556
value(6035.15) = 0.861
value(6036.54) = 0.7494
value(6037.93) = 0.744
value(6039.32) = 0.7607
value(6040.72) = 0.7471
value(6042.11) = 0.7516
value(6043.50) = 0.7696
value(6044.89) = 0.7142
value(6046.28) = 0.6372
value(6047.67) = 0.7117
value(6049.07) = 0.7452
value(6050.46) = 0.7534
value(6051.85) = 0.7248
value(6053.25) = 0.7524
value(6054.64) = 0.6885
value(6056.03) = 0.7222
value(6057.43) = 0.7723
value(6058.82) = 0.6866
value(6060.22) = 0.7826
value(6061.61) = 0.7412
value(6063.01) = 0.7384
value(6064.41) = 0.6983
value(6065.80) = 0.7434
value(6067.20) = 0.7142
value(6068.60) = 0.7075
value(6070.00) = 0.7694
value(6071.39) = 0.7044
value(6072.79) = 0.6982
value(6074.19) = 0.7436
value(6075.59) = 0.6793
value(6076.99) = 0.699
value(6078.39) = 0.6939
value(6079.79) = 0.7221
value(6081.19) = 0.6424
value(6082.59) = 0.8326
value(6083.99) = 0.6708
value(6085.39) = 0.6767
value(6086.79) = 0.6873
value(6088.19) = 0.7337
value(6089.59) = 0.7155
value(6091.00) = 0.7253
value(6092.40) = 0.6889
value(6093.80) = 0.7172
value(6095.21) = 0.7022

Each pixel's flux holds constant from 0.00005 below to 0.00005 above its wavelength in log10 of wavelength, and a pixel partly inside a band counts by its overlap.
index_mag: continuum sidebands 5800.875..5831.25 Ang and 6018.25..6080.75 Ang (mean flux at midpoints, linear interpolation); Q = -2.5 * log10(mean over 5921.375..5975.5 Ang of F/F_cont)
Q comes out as 0.03 mag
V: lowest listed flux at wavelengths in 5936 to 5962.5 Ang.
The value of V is 0.6236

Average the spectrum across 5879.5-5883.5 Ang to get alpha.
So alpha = 0.687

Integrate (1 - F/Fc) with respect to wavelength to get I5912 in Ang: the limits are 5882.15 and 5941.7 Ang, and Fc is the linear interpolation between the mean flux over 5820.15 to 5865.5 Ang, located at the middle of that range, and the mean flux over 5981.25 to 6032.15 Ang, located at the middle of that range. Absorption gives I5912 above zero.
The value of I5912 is 3.6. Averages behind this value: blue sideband 0.715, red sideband 0.706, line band 0.668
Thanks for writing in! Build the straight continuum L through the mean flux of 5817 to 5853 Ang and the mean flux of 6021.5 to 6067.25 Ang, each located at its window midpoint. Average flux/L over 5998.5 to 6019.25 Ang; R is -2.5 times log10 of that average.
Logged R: 0.035 mag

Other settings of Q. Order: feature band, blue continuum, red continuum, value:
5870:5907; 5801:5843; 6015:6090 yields 0.136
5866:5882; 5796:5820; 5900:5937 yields 0.025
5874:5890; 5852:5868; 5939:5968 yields 0.054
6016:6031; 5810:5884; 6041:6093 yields 0.022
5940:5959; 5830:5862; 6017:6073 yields 0.047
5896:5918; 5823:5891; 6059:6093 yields 0.041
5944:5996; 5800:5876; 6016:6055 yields 0.028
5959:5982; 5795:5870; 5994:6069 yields -0.003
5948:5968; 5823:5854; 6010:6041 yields 0.042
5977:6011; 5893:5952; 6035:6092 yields -0.005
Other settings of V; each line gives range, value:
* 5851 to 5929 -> 0.5049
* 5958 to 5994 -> 0.6817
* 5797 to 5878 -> 0.6459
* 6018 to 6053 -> 0.6372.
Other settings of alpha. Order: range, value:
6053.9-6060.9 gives 0.731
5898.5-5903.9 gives 0.636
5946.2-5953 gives 0.692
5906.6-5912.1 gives 0.738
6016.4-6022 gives 0.682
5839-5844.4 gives 0.735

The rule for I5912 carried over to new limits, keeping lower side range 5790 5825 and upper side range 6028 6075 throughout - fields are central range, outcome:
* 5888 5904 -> 3.0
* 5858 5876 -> 0.6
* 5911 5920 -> 0.3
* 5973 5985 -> 0.0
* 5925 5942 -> 0.4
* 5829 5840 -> -0.5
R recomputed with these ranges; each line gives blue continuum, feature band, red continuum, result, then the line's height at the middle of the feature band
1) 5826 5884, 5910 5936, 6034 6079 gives 0.02 mag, 0.717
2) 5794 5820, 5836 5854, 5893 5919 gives -0.04 mag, 0.697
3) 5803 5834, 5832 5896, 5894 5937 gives 0.04 mag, 0.703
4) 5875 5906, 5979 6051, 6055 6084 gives -0.03 mag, 0.693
